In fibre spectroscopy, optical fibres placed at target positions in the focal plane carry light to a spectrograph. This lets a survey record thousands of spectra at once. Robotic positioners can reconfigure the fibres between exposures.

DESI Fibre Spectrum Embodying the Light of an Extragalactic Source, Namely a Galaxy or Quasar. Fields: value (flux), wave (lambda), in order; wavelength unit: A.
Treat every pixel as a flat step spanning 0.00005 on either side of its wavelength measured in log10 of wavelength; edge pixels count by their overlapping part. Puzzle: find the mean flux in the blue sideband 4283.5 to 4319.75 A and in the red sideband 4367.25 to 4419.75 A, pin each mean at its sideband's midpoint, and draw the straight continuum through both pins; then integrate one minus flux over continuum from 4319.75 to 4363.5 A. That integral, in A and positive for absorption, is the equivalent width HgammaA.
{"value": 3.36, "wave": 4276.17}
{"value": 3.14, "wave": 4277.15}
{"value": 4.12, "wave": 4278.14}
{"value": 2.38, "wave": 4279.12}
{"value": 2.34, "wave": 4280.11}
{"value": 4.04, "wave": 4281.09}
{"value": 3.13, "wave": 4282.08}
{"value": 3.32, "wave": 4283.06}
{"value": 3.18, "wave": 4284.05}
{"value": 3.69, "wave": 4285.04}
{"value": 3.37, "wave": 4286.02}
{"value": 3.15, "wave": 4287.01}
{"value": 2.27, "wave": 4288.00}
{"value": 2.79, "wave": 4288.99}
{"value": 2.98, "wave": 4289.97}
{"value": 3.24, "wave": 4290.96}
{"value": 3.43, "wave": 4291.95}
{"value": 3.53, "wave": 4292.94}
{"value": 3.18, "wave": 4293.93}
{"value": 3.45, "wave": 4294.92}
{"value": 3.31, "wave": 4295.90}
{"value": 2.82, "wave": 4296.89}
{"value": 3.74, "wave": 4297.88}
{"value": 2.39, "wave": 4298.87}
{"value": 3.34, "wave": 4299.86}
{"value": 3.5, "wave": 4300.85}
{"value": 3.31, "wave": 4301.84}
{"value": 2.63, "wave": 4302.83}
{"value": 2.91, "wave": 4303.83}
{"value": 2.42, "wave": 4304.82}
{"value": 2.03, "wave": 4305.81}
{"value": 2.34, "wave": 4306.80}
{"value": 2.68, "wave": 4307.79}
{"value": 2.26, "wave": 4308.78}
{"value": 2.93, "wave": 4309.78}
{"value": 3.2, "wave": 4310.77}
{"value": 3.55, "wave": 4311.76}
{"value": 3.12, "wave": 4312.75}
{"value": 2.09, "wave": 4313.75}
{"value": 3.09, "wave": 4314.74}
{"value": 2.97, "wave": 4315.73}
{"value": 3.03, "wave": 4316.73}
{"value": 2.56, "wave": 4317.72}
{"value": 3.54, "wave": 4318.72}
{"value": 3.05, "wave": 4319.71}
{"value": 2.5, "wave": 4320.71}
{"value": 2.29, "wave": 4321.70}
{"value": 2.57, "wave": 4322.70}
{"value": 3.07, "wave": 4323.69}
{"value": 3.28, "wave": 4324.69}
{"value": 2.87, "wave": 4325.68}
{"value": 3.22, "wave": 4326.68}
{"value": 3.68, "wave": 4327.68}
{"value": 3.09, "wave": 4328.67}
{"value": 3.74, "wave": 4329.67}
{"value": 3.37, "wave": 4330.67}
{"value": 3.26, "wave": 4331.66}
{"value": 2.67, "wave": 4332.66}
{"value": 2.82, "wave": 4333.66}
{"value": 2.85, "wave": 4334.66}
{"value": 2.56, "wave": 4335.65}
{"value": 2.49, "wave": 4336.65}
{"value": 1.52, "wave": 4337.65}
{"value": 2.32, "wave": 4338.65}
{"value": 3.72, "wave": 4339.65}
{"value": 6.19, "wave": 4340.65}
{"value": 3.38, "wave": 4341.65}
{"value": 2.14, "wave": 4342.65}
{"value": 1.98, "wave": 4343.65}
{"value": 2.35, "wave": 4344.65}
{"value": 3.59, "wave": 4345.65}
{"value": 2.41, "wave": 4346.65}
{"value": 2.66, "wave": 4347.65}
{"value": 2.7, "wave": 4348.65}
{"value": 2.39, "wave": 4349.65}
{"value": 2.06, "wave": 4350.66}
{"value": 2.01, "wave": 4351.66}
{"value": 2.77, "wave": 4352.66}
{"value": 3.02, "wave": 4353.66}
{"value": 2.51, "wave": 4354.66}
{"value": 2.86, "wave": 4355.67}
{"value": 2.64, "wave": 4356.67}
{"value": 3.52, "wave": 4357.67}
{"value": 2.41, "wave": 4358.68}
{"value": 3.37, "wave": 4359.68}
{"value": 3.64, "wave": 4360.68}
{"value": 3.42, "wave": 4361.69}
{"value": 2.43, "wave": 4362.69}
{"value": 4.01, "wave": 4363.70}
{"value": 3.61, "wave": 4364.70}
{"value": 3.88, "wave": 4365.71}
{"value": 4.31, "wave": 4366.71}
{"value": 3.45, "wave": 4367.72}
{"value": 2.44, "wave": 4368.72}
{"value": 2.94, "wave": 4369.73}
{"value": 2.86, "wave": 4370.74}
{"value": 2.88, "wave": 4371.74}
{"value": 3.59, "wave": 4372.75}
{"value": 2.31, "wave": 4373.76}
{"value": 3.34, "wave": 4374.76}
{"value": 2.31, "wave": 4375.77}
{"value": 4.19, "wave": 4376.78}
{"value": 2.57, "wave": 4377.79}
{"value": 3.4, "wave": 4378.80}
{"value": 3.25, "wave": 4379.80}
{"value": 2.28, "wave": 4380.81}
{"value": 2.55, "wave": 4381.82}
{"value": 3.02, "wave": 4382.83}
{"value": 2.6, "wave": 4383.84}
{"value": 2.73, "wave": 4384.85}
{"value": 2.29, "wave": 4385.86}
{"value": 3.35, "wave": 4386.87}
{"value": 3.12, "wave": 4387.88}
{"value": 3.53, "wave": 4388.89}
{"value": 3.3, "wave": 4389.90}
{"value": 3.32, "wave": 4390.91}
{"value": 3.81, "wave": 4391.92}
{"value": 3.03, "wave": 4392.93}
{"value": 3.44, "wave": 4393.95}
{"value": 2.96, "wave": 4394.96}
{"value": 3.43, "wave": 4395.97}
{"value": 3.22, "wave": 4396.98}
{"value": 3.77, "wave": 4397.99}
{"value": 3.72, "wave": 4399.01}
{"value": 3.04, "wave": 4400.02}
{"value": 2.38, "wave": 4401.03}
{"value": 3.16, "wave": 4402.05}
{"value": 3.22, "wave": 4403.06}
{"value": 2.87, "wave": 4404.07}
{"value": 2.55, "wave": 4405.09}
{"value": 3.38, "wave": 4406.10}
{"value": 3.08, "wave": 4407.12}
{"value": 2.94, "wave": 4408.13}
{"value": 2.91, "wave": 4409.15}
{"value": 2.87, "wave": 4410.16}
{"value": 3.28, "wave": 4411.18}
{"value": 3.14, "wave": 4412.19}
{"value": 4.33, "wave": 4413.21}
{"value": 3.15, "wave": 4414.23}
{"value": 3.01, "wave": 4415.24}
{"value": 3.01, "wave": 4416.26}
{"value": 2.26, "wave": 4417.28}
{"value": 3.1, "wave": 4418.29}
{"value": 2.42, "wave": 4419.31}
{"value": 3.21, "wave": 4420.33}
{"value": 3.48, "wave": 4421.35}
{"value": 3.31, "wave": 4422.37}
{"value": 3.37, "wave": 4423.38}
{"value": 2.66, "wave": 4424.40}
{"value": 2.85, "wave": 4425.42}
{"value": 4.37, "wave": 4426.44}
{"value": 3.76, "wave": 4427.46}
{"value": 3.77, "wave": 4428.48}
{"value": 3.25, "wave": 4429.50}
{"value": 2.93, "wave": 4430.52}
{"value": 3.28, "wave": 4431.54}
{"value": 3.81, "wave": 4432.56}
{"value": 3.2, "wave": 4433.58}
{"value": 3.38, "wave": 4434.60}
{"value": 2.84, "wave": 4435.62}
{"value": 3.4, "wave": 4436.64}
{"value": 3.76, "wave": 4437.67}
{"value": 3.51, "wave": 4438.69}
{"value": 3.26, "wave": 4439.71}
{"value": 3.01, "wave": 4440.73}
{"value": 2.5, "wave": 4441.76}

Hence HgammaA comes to 1.82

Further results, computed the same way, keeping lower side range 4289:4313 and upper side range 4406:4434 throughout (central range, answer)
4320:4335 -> 0.16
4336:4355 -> 2.07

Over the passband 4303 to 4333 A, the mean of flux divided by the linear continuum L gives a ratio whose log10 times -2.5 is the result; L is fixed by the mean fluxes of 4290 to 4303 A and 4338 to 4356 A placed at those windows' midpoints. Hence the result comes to 0.05 mag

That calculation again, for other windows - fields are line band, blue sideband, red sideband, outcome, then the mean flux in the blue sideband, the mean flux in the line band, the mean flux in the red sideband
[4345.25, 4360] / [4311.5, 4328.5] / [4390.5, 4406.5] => 0.13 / 2.96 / 2.71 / 3.2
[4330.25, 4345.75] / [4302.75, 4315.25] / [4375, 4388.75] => -0.05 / 2.71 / 2.93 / 2.92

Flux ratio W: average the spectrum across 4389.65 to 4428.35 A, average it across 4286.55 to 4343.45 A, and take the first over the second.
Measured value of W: 1.1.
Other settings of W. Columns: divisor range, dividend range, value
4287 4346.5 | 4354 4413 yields 1.05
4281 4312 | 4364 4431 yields 1.03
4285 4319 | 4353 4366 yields 1.06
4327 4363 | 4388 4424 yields 1.09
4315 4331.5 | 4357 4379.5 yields 1.05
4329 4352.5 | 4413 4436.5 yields 1.14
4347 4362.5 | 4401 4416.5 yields 1.11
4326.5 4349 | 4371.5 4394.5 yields 1.02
